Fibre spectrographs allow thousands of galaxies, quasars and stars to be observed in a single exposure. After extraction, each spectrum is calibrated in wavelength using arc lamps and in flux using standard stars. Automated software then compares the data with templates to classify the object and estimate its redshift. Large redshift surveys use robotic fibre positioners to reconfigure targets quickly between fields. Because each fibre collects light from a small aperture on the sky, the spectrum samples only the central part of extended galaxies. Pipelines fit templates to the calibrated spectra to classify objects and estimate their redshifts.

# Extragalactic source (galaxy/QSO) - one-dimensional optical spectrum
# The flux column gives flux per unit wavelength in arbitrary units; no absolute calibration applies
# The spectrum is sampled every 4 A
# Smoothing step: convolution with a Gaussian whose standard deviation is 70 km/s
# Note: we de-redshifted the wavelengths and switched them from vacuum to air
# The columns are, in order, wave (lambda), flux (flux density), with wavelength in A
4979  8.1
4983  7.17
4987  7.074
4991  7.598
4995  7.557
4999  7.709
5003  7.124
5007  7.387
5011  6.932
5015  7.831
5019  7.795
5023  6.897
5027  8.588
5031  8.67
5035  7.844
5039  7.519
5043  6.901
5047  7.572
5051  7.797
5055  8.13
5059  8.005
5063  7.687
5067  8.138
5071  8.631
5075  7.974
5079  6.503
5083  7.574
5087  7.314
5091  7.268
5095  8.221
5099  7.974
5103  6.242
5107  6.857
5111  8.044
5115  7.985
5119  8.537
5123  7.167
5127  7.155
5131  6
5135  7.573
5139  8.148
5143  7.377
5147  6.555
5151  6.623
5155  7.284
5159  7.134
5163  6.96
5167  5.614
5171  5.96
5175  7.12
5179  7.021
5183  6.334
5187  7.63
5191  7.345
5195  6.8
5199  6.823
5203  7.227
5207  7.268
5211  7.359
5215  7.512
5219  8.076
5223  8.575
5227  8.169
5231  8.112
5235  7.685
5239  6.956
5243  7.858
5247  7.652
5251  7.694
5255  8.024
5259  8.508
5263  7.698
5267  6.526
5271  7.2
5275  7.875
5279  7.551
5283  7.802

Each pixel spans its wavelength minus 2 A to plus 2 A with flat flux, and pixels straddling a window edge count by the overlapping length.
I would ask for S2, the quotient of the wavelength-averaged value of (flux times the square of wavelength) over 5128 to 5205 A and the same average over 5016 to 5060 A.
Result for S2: 0.94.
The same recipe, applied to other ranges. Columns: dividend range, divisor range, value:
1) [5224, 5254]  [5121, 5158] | 1.14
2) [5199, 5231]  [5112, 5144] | 1.06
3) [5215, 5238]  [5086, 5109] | 1.15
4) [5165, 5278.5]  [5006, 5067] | 1.03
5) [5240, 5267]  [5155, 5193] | 1.17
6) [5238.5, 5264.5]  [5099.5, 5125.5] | 1.10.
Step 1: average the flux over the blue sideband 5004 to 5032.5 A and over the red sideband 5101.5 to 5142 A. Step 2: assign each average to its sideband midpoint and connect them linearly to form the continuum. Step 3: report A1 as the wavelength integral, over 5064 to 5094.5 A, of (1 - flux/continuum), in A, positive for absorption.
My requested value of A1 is -0.60 A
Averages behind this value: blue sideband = 7.69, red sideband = 7.38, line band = 7.66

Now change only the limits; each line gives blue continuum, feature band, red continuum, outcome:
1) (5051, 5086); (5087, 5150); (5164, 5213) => 0.27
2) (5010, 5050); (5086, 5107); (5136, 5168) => -0.10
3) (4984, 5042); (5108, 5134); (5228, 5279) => 0.54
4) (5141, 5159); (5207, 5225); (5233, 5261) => -0.71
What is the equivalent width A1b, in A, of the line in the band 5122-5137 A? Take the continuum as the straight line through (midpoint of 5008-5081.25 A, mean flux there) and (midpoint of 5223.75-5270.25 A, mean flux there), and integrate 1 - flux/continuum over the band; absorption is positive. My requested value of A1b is 1.5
